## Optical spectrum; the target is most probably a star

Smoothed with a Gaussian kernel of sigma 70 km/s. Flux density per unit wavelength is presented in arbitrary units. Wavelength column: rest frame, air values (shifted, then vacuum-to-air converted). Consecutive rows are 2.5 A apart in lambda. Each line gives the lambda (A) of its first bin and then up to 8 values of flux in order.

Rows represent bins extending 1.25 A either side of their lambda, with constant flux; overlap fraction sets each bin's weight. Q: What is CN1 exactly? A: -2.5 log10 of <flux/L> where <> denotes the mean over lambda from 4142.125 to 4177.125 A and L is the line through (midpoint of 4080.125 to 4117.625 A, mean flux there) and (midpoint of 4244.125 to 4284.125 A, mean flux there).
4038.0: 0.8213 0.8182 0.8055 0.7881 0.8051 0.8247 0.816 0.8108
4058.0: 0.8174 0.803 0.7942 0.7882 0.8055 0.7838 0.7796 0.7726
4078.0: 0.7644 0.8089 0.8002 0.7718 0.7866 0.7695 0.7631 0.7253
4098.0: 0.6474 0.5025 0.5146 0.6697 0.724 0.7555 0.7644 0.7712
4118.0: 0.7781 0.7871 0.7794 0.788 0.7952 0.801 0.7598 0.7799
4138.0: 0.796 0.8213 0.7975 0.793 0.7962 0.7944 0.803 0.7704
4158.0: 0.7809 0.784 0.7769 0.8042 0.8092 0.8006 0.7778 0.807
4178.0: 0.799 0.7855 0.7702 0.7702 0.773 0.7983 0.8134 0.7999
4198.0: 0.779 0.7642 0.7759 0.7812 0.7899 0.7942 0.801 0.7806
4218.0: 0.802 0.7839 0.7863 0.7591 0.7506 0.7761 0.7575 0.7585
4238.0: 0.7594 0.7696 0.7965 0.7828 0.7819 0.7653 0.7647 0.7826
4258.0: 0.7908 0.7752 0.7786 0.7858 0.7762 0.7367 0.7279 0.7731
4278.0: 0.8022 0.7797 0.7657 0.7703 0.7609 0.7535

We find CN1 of -0.08 mag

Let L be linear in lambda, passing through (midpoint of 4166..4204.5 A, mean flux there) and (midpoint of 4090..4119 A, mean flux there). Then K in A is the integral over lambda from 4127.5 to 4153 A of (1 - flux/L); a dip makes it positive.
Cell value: -2.0 A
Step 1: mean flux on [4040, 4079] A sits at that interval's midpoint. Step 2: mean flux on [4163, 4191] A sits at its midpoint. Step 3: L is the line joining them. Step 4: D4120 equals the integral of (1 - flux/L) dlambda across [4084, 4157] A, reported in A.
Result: 3.8 A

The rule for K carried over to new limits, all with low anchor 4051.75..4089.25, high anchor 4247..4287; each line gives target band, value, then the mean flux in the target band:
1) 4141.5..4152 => -0.1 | 0.796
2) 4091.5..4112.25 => 3.2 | 0.666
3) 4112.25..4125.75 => 0.2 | 0.778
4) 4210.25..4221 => -0.2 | 0.793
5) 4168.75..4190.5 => -0.1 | 0.787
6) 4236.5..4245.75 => 0.0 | 0.776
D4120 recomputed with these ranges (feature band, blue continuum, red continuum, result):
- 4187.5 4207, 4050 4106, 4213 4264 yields -0.4 A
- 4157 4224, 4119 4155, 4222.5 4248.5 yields -0.7 A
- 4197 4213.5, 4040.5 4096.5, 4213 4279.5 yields -0.1 A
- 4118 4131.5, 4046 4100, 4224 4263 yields -0.2 A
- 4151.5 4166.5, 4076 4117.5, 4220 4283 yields -0.9 A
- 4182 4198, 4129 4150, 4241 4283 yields 0.0 A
